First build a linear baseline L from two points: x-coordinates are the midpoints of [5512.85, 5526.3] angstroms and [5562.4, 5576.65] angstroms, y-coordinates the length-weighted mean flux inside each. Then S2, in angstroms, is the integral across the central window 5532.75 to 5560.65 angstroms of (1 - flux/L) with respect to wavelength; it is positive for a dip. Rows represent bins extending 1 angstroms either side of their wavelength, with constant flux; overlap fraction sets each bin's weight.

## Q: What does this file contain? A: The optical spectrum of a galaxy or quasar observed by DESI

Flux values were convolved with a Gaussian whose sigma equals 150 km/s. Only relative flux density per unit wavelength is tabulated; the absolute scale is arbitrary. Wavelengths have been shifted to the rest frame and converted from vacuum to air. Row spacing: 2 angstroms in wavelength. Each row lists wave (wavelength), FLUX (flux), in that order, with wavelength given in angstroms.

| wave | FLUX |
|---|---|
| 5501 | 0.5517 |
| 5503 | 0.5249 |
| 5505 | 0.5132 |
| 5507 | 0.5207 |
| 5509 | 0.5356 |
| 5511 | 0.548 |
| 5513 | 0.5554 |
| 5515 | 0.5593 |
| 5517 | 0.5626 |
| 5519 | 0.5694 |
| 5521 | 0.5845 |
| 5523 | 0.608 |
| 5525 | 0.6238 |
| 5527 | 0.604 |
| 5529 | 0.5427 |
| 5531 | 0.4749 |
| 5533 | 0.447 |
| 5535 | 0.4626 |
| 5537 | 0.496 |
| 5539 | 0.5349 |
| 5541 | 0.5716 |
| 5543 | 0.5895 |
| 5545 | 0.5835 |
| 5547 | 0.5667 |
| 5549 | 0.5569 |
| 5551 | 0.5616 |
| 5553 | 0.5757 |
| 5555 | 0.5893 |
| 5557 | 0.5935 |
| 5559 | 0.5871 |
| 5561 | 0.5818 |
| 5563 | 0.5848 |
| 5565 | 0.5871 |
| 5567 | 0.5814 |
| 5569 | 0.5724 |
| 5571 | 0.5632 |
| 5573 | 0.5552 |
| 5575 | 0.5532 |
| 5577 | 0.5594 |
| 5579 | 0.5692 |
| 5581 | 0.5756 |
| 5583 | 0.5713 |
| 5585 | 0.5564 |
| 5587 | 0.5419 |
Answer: 1.0 angstroms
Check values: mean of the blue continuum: 0.583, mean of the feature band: 0.555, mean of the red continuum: 0.57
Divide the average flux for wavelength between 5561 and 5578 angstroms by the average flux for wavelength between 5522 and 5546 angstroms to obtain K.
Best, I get 1.05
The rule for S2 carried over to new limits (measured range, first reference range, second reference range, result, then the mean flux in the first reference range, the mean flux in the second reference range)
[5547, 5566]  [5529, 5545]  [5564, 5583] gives -1.2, 0.517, 0.569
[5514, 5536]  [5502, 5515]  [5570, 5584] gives -0.3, 0.535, 0.564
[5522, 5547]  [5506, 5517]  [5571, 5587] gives 0.2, 0.546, 0.562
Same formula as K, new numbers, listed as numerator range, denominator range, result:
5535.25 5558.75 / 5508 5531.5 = 0.99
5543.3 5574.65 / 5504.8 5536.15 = 1.06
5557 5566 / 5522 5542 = 1.09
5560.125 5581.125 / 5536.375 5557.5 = 1.01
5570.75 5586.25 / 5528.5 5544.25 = 1.09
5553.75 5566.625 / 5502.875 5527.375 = 1.04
